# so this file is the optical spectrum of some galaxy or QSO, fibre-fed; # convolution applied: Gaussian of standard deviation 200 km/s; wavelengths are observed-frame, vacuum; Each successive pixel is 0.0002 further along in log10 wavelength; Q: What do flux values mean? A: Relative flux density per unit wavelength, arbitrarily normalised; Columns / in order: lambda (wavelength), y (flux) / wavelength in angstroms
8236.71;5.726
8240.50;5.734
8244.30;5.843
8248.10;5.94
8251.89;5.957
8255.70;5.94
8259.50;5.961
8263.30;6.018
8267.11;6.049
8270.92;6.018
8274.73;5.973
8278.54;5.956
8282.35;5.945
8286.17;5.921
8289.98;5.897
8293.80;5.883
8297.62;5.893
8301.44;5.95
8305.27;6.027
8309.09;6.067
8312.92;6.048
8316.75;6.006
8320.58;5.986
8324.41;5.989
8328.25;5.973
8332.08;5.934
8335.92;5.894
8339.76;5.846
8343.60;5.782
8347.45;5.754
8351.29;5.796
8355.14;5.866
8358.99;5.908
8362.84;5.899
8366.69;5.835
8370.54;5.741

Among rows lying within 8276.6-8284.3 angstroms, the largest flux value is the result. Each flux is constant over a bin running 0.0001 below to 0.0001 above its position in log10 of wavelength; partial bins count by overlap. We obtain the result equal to 5.956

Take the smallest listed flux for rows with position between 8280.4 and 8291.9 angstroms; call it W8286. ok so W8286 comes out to 5.897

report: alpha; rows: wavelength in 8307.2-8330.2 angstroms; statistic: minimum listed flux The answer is 5.973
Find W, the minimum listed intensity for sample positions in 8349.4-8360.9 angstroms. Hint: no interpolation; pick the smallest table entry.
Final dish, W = 5.796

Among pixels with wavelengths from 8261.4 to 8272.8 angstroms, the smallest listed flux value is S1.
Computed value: 6.018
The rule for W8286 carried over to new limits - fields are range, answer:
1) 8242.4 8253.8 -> 5.843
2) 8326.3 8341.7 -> 5.846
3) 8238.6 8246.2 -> 5.734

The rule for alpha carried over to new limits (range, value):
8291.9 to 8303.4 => 5.883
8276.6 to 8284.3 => 5.945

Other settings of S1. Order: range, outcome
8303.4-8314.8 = 6.027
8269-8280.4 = 5.956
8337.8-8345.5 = 5.782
